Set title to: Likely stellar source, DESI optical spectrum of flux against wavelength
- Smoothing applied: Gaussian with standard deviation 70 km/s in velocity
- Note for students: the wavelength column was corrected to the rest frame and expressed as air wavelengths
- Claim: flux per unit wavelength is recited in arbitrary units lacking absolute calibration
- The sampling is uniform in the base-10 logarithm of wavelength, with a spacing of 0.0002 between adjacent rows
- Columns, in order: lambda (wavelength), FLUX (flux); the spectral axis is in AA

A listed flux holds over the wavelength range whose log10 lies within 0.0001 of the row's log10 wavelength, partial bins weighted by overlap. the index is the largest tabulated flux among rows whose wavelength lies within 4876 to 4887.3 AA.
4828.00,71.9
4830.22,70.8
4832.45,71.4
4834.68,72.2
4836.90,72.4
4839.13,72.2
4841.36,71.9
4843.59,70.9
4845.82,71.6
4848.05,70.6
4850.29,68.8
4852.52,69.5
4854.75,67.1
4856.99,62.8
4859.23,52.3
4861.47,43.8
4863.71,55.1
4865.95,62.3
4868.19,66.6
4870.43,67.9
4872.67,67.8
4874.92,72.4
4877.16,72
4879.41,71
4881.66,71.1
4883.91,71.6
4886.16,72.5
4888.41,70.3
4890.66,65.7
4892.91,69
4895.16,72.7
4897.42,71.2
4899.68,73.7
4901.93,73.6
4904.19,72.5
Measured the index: 72.5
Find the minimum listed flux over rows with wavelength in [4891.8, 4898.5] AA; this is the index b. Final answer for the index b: 69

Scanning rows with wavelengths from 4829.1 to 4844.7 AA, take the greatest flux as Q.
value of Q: 72.4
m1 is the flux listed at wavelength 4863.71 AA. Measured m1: 55.1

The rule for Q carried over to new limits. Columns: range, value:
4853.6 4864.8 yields 67.1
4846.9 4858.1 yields 70.6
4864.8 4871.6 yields 67.9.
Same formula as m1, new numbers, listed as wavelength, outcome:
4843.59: 70.9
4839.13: 72.2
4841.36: 71.9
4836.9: 72.4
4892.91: 69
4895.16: 72.7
